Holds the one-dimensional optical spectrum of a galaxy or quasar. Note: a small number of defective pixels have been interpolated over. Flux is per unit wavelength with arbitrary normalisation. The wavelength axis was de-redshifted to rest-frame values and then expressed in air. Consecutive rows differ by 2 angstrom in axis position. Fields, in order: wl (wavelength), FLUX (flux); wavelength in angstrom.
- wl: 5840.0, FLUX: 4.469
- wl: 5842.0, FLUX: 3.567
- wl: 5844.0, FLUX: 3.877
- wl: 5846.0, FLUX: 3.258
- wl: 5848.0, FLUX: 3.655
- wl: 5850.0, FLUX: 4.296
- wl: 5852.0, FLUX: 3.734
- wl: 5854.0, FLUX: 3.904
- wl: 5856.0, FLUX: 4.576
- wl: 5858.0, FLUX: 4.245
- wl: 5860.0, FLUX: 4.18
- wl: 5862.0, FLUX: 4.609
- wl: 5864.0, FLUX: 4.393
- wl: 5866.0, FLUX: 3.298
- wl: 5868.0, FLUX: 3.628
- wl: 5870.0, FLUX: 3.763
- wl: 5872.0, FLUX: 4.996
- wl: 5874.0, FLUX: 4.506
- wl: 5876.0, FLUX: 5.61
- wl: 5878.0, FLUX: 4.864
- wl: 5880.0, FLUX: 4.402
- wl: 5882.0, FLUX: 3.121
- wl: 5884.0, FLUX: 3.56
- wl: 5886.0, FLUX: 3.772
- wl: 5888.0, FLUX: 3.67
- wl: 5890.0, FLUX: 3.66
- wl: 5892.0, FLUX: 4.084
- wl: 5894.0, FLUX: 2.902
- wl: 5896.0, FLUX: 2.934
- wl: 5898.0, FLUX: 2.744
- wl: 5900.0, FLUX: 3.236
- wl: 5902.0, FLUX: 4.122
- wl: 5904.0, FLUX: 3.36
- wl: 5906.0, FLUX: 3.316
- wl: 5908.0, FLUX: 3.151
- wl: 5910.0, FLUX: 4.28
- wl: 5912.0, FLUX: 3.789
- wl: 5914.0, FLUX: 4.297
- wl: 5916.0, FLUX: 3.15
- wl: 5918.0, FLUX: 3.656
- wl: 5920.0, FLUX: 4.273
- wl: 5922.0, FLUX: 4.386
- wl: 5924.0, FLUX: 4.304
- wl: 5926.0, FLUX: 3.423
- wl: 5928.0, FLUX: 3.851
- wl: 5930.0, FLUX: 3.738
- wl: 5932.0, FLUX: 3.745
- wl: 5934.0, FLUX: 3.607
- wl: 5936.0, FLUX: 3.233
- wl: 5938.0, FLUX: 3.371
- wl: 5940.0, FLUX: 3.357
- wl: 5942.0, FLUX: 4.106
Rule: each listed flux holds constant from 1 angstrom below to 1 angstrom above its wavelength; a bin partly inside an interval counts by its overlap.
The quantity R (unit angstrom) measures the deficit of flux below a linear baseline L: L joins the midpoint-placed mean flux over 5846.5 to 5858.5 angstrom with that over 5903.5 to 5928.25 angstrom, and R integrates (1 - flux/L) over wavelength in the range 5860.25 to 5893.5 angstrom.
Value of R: -1.4 angstrom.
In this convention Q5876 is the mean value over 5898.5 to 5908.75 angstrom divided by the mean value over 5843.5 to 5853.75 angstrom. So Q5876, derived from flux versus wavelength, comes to 0.9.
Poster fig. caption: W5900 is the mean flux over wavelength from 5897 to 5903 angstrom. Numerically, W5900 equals 3.37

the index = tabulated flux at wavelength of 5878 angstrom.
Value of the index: 4.864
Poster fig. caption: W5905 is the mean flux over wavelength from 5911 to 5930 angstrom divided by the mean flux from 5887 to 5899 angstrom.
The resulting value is 1.17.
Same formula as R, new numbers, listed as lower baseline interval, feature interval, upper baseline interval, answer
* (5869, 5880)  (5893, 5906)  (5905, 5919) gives 2.5 angstrom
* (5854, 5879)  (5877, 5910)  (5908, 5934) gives 4.4 angstrom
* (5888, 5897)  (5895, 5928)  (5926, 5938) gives -1.4 angstrom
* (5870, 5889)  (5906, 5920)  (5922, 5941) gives 0.5 angstrom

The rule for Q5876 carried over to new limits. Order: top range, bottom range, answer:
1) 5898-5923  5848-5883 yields 0.88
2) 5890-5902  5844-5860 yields 0.83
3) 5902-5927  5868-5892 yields 0.91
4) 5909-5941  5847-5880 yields 0.88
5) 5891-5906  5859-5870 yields 0.84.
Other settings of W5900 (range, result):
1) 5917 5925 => 4.15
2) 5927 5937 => 3.63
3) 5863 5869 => 3.77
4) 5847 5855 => 3.9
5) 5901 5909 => 3.49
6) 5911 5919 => 3.72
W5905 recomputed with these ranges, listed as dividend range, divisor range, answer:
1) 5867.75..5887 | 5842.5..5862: 1.06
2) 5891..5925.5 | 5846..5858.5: 0.91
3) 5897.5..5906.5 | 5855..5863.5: 0.77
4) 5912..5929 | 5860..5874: 0.94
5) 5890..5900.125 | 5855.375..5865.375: 0.74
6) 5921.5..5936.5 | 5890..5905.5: 1.13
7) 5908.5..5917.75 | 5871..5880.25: 0.78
